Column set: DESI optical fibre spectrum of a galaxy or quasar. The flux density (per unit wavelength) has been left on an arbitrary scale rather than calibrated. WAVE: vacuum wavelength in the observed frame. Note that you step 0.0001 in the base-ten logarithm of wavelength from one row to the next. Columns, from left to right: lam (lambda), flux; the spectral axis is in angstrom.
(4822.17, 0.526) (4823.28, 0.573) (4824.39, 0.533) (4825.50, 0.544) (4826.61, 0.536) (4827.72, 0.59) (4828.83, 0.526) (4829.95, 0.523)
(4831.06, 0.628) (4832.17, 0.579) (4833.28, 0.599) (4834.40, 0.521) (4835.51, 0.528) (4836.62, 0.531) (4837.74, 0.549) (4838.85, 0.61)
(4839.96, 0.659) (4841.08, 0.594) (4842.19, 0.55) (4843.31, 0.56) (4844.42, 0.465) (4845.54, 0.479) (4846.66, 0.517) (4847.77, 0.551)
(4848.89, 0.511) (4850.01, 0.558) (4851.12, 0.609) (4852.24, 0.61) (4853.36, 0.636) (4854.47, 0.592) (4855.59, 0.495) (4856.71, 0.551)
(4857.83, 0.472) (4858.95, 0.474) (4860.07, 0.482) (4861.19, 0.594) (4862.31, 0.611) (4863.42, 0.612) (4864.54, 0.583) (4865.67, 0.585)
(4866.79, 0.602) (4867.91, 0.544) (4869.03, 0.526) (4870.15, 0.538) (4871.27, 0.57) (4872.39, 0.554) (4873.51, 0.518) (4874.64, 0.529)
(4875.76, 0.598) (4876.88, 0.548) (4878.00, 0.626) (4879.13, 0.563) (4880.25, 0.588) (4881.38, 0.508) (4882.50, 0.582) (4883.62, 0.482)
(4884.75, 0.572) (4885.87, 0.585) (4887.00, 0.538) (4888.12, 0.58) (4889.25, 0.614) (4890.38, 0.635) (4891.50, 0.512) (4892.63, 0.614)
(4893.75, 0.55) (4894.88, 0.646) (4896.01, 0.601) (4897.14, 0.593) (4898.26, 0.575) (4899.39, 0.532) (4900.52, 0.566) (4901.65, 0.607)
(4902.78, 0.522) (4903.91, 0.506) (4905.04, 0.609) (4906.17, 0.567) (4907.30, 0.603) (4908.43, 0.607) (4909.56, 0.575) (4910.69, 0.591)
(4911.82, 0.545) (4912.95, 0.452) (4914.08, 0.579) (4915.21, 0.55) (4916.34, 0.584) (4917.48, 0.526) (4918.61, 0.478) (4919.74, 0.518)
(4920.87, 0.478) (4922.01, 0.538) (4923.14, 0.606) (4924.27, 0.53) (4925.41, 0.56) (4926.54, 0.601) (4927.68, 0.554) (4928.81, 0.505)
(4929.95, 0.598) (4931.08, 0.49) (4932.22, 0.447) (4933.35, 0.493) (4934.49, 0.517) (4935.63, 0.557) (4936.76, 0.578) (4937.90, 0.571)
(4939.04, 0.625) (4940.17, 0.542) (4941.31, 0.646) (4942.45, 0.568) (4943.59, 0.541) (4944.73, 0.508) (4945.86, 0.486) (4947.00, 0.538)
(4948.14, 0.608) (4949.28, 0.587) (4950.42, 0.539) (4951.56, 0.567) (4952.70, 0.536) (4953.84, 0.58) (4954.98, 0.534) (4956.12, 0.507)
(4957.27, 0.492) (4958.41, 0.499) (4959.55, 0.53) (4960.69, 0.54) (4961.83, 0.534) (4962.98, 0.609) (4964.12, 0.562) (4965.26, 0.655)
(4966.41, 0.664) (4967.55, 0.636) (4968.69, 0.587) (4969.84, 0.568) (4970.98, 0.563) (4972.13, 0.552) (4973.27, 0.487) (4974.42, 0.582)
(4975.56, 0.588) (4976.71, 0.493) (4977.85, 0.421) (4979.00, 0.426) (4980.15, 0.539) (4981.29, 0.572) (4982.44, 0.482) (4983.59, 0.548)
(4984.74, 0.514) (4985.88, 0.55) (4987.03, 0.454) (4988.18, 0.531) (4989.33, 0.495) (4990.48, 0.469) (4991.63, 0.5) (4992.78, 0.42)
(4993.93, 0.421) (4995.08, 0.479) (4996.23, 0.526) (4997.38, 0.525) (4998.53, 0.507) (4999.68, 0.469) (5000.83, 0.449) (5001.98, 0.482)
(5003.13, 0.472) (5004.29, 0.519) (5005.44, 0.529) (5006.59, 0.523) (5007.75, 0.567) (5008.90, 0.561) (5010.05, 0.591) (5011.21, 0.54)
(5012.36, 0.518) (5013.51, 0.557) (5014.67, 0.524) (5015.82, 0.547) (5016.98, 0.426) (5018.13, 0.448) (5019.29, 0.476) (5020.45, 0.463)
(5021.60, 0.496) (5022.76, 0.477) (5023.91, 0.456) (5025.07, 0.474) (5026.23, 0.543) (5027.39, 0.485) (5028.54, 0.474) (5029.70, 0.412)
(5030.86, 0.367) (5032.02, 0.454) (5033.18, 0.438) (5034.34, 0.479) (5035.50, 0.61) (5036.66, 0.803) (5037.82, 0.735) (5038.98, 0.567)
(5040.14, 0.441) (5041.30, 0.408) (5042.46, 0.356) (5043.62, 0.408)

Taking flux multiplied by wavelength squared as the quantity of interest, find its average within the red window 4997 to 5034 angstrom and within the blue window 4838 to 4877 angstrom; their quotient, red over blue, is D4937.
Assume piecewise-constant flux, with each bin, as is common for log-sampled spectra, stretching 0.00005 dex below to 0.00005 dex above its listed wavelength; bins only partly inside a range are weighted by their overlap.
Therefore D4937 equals 0.9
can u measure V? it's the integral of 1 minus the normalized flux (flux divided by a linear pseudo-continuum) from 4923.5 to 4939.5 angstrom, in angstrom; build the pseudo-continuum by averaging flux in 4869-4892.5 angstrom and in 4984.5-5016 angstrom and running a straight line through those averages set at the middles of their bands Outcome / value -0.2 angstrom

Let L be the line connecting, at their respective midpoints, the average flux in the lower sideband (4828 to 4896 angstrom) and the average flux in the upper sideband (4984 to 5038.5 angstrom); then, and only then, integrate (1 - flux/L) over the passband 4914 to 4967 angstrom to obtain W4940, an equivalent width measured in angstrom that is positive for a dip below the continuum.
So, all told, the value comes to -1.79 angstrom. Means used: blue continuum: 0.562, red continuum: 0.506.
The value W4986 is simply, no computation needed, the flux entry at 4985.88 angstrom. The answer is 0.55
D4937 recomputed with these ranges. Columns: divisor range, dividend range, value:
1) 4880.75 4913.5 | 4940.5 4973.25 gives 1.01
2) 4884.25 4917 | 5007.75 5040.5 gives 0.94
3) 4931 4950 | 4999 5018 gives 0.97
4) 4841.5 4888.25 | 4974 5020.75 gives 0.96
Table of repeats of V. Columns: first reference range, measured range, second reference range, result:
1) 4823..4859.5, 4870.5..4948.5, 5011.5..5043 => -3.6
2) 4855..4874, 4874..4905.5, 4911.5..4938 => -1.6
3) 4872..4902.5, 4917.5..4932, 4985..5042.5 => 0.4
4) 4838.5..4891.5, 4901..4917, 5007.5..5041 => -0.5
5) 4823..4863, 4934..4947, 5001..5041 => -0.6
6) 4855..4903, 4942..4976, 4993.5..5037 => -2.1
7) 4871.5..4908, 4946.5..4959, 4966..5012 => -0.1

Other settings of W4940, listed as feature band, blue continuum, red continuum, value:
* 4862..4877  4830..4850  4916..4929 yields -0.45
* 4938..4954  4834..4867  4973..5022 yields -1.21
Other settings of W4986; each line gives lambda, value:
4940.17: 0.542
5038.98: 0.567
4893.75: 0.55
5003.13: 0.472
